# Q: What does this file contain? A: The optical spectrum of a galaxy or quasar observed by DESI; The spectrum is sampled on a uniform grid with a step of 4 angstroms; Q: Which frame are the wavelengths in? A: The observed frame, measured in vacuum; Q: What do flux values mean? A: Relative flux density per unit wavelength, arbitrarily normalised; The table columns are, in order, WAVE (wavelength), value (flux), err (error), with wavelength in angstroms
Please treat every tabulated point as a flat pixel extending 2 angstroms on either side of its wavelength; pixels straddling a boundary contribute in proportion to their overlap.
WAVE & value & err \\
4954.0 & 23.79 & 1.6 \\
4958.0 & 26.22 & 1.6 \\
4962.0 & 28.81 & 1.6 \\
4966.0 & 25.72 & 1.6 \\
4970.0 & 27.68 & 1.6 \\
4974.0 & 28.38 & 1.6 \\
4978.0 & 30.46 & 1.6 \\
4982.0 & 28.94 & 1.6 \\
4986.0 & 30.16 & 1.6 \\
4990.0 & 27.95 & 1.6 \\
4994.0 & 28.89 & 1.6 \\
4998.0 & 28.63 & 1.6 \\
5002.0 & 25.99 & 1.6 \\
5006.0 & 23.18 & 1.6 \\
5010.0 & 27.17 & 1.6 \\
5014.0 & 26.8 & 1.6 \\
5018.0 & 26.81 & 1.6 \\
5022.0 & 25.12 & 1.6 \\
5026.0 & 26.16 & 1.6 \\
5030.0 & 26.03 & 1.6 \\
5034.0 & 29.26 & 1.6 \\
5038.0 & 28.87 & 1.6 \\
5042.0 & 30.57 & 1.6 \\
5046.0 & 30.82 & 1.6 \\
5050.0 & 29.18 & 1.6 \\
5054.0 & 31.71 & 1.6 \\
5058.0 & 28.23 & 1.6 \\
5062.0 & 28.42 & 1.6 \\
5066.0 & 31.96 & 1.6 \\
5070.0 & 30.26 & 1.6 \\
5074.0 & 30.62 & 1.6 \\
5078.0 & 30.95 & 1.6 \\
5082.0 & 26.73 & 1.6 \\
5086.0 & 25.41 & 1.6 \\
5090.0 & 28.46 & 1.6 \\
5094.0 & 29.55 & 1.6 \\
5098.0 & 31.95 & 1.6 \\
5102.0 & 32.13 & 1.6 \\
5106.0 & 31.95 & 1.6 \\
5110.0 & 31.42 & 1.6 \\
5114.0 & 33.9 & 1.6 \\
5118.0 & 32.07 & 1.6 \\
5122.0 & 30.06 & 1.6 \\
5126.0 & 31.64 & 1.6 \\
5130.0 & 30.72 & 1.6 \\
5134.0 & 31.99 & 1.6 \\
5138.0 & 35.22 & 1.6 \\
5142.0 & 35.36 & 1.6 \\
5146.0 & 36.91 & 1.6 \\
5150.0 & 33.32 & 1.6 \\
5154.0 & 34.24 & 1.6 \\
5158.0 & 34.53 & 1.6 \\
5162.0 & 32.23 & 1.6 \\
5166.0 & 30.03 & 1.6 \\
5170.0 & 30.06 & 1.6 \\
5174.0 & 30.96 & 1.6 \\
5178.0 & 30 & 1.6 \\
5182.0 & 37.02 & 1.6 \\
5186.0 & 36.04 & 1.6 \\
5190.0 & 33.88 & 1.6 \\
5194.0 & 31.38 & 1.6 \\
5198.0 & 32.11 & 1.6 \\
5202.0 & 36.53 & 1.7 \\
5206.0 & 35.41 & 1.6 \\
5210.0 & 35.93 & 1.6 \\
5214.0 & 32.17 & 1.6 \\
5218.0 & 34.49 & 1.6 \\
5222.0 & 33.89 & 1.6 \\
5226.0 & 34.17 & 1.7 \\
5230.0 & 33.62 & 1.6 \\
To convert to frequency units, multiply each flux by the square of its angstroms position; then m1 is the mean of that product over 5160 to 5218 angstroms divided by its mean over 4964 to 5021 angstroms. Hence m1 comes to 1.3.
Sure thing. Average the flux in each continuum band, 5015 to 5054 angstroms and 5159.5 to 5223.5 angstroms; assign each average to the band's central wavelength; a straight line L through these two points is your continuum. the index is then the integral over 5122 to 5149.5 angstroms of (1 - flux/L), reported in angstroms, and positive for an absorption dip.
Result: -1.6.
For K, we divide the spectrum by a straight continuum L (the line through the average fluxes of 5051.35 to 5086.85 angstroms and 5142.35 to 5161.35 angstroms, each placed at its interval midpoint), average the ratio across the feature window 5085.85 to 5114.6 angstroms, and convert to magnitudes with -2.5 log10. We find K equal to 0.02 mag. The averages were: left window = 29.5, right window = 34.6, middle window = 30.8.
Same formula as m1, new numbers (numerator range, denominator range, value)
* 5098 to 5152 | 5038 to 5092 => 1.14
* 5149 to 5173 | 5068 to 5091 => 1.16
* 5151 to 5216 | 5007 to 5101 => 1.22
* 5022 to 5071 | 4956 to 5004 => 1.06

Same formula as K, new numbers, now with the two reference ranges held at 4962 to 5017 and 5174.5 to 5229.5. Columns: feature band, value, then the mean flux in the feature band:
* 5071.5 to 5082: 0.011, 30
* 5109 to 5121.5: -0.029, 32.3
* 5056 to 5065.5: 0.034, 28.9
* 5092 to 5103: -0.008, 31.1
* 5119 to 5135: 0.023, 31.1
